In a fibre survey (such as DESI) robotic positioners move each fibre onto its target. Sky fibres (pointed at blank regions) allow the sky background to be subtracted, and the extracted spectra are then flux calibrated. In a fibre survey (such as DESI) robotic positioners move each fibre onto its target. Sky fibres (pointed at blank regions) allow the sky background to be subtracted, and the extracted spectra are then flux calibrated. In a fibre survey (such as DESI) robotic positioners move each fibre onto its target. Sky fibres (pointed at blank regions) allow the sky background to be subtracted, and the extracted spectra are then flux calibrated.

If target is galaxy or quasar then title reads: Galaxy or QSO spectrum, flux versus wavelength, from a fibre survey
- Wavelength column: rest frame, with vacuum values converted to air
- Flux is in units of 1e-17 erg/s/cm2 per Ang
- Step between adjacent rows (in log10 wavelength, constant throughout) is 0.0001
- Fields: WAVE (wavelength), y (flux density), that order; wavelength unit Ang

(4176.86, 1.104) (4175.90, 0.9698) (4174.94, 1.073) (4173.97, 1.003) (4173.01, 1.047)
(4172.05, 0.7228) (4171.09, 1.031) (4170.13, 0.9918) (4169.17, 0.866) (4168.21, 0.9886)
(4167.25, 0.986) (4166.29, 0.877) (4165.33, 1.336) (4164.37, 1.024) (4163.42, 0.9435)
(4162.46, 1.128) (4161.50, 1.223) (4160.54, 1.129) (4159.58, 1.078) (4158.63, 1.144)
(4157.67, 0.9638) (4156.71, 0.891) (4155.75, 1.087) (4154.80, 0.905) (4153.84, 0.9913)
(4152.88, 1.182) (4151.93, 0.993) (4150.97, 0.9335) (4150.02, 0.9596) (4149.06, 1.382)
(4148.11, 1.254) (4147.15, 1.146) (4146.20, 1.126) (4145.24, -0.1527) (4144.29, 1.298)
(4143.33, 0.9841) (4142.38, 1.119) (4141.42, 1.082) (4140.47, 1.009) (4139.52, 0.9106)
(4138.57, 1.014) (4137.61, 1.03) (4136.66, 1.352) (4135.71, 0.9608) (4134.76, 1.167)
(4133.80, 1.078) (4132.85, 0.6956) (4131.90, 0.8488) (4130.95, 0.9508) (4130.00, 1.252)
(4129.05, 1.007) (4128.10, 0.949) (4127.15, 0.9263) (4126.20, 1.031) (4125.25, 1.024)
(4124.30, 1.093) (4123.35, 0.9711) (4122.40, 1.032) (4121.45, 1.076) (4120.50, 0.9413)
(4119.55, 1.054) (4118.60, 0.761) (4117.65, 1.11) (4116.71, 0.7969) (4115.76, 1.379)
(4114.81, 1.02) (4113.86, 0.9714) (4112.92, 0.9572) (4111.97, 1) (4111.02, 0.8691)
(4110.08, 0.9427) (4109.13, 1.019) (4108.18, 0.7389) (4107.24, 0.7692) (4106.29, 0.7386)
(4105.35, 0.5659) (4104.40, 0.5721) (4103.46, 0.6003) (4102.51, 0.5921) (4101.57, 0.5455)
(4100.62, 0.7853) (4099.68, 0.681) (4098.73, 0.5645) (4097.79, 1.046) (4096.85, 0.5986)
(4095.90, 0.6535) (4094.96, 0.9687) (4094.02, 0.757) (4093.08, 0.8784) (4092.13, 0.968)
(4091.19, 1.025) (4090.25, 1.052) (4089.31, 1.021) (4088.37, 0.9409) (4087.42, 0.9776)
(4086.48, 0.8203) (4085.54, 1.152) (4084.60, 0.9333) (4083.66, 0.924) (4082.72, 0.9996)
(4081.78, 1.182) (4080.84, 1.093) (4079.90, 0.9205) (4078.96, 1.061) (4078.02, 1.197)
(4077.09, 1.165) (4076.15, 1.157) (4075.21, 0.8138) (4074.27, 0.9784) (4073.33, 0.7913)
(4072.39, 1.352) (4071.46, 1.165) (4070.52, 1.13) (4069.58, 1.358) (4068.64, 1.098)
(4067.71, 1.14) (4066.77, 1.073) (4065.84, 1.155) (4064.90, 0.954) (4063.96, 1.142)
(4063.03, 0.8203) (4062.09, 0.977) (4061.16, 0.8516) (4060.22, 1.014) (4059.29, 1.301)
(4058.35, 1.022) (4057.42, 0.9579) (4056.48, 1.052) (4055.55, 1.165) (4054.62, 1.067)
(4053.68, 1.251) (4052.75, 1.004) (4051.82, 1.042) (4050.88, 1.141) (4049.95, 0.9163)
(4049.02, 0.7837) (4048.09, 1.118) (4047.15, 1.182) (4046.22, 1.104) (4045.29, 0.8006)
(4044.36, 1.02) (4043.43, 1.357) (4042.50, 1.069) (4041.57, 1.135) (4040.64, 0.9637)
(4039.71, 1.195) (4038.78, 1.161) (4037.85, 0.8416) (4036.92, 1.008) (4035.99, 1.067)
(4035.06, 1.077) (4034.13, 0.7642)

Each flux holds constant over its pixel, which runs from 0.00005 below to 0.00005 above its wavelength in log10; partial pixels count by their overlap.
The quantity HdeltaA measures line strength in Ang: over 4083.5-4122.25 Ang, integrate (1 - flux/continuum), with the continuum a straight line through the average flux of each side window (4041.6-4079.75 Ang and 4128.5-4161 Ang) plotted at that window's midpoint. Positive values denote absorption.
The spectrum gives 6.4 Ang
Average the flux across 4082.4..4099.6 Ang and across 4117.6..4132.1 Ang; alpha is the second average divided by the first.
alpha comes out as 1.11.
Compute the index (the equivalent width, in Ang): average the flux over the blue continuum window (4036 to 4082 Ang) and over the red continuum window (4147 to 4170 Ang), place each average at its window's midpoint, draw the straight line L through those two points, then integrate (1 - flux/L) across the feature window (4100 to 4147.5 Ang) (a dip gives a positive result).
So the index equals 5.7 Ang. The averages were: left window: 1.07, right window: 1.06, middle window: 0.933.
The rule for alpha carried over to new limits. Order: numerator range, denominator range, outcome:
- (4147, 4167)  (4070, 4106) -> 1.18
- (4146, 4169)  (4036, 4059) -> 1.01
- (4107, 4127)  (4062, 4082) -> 0.91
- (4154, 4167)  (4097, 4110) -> 1.48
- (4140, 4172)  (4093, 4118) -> 1.25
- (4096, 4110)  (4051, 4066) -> 0.67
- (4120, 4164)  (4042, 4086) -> 0.96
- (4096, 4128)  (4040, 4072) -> 0.81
